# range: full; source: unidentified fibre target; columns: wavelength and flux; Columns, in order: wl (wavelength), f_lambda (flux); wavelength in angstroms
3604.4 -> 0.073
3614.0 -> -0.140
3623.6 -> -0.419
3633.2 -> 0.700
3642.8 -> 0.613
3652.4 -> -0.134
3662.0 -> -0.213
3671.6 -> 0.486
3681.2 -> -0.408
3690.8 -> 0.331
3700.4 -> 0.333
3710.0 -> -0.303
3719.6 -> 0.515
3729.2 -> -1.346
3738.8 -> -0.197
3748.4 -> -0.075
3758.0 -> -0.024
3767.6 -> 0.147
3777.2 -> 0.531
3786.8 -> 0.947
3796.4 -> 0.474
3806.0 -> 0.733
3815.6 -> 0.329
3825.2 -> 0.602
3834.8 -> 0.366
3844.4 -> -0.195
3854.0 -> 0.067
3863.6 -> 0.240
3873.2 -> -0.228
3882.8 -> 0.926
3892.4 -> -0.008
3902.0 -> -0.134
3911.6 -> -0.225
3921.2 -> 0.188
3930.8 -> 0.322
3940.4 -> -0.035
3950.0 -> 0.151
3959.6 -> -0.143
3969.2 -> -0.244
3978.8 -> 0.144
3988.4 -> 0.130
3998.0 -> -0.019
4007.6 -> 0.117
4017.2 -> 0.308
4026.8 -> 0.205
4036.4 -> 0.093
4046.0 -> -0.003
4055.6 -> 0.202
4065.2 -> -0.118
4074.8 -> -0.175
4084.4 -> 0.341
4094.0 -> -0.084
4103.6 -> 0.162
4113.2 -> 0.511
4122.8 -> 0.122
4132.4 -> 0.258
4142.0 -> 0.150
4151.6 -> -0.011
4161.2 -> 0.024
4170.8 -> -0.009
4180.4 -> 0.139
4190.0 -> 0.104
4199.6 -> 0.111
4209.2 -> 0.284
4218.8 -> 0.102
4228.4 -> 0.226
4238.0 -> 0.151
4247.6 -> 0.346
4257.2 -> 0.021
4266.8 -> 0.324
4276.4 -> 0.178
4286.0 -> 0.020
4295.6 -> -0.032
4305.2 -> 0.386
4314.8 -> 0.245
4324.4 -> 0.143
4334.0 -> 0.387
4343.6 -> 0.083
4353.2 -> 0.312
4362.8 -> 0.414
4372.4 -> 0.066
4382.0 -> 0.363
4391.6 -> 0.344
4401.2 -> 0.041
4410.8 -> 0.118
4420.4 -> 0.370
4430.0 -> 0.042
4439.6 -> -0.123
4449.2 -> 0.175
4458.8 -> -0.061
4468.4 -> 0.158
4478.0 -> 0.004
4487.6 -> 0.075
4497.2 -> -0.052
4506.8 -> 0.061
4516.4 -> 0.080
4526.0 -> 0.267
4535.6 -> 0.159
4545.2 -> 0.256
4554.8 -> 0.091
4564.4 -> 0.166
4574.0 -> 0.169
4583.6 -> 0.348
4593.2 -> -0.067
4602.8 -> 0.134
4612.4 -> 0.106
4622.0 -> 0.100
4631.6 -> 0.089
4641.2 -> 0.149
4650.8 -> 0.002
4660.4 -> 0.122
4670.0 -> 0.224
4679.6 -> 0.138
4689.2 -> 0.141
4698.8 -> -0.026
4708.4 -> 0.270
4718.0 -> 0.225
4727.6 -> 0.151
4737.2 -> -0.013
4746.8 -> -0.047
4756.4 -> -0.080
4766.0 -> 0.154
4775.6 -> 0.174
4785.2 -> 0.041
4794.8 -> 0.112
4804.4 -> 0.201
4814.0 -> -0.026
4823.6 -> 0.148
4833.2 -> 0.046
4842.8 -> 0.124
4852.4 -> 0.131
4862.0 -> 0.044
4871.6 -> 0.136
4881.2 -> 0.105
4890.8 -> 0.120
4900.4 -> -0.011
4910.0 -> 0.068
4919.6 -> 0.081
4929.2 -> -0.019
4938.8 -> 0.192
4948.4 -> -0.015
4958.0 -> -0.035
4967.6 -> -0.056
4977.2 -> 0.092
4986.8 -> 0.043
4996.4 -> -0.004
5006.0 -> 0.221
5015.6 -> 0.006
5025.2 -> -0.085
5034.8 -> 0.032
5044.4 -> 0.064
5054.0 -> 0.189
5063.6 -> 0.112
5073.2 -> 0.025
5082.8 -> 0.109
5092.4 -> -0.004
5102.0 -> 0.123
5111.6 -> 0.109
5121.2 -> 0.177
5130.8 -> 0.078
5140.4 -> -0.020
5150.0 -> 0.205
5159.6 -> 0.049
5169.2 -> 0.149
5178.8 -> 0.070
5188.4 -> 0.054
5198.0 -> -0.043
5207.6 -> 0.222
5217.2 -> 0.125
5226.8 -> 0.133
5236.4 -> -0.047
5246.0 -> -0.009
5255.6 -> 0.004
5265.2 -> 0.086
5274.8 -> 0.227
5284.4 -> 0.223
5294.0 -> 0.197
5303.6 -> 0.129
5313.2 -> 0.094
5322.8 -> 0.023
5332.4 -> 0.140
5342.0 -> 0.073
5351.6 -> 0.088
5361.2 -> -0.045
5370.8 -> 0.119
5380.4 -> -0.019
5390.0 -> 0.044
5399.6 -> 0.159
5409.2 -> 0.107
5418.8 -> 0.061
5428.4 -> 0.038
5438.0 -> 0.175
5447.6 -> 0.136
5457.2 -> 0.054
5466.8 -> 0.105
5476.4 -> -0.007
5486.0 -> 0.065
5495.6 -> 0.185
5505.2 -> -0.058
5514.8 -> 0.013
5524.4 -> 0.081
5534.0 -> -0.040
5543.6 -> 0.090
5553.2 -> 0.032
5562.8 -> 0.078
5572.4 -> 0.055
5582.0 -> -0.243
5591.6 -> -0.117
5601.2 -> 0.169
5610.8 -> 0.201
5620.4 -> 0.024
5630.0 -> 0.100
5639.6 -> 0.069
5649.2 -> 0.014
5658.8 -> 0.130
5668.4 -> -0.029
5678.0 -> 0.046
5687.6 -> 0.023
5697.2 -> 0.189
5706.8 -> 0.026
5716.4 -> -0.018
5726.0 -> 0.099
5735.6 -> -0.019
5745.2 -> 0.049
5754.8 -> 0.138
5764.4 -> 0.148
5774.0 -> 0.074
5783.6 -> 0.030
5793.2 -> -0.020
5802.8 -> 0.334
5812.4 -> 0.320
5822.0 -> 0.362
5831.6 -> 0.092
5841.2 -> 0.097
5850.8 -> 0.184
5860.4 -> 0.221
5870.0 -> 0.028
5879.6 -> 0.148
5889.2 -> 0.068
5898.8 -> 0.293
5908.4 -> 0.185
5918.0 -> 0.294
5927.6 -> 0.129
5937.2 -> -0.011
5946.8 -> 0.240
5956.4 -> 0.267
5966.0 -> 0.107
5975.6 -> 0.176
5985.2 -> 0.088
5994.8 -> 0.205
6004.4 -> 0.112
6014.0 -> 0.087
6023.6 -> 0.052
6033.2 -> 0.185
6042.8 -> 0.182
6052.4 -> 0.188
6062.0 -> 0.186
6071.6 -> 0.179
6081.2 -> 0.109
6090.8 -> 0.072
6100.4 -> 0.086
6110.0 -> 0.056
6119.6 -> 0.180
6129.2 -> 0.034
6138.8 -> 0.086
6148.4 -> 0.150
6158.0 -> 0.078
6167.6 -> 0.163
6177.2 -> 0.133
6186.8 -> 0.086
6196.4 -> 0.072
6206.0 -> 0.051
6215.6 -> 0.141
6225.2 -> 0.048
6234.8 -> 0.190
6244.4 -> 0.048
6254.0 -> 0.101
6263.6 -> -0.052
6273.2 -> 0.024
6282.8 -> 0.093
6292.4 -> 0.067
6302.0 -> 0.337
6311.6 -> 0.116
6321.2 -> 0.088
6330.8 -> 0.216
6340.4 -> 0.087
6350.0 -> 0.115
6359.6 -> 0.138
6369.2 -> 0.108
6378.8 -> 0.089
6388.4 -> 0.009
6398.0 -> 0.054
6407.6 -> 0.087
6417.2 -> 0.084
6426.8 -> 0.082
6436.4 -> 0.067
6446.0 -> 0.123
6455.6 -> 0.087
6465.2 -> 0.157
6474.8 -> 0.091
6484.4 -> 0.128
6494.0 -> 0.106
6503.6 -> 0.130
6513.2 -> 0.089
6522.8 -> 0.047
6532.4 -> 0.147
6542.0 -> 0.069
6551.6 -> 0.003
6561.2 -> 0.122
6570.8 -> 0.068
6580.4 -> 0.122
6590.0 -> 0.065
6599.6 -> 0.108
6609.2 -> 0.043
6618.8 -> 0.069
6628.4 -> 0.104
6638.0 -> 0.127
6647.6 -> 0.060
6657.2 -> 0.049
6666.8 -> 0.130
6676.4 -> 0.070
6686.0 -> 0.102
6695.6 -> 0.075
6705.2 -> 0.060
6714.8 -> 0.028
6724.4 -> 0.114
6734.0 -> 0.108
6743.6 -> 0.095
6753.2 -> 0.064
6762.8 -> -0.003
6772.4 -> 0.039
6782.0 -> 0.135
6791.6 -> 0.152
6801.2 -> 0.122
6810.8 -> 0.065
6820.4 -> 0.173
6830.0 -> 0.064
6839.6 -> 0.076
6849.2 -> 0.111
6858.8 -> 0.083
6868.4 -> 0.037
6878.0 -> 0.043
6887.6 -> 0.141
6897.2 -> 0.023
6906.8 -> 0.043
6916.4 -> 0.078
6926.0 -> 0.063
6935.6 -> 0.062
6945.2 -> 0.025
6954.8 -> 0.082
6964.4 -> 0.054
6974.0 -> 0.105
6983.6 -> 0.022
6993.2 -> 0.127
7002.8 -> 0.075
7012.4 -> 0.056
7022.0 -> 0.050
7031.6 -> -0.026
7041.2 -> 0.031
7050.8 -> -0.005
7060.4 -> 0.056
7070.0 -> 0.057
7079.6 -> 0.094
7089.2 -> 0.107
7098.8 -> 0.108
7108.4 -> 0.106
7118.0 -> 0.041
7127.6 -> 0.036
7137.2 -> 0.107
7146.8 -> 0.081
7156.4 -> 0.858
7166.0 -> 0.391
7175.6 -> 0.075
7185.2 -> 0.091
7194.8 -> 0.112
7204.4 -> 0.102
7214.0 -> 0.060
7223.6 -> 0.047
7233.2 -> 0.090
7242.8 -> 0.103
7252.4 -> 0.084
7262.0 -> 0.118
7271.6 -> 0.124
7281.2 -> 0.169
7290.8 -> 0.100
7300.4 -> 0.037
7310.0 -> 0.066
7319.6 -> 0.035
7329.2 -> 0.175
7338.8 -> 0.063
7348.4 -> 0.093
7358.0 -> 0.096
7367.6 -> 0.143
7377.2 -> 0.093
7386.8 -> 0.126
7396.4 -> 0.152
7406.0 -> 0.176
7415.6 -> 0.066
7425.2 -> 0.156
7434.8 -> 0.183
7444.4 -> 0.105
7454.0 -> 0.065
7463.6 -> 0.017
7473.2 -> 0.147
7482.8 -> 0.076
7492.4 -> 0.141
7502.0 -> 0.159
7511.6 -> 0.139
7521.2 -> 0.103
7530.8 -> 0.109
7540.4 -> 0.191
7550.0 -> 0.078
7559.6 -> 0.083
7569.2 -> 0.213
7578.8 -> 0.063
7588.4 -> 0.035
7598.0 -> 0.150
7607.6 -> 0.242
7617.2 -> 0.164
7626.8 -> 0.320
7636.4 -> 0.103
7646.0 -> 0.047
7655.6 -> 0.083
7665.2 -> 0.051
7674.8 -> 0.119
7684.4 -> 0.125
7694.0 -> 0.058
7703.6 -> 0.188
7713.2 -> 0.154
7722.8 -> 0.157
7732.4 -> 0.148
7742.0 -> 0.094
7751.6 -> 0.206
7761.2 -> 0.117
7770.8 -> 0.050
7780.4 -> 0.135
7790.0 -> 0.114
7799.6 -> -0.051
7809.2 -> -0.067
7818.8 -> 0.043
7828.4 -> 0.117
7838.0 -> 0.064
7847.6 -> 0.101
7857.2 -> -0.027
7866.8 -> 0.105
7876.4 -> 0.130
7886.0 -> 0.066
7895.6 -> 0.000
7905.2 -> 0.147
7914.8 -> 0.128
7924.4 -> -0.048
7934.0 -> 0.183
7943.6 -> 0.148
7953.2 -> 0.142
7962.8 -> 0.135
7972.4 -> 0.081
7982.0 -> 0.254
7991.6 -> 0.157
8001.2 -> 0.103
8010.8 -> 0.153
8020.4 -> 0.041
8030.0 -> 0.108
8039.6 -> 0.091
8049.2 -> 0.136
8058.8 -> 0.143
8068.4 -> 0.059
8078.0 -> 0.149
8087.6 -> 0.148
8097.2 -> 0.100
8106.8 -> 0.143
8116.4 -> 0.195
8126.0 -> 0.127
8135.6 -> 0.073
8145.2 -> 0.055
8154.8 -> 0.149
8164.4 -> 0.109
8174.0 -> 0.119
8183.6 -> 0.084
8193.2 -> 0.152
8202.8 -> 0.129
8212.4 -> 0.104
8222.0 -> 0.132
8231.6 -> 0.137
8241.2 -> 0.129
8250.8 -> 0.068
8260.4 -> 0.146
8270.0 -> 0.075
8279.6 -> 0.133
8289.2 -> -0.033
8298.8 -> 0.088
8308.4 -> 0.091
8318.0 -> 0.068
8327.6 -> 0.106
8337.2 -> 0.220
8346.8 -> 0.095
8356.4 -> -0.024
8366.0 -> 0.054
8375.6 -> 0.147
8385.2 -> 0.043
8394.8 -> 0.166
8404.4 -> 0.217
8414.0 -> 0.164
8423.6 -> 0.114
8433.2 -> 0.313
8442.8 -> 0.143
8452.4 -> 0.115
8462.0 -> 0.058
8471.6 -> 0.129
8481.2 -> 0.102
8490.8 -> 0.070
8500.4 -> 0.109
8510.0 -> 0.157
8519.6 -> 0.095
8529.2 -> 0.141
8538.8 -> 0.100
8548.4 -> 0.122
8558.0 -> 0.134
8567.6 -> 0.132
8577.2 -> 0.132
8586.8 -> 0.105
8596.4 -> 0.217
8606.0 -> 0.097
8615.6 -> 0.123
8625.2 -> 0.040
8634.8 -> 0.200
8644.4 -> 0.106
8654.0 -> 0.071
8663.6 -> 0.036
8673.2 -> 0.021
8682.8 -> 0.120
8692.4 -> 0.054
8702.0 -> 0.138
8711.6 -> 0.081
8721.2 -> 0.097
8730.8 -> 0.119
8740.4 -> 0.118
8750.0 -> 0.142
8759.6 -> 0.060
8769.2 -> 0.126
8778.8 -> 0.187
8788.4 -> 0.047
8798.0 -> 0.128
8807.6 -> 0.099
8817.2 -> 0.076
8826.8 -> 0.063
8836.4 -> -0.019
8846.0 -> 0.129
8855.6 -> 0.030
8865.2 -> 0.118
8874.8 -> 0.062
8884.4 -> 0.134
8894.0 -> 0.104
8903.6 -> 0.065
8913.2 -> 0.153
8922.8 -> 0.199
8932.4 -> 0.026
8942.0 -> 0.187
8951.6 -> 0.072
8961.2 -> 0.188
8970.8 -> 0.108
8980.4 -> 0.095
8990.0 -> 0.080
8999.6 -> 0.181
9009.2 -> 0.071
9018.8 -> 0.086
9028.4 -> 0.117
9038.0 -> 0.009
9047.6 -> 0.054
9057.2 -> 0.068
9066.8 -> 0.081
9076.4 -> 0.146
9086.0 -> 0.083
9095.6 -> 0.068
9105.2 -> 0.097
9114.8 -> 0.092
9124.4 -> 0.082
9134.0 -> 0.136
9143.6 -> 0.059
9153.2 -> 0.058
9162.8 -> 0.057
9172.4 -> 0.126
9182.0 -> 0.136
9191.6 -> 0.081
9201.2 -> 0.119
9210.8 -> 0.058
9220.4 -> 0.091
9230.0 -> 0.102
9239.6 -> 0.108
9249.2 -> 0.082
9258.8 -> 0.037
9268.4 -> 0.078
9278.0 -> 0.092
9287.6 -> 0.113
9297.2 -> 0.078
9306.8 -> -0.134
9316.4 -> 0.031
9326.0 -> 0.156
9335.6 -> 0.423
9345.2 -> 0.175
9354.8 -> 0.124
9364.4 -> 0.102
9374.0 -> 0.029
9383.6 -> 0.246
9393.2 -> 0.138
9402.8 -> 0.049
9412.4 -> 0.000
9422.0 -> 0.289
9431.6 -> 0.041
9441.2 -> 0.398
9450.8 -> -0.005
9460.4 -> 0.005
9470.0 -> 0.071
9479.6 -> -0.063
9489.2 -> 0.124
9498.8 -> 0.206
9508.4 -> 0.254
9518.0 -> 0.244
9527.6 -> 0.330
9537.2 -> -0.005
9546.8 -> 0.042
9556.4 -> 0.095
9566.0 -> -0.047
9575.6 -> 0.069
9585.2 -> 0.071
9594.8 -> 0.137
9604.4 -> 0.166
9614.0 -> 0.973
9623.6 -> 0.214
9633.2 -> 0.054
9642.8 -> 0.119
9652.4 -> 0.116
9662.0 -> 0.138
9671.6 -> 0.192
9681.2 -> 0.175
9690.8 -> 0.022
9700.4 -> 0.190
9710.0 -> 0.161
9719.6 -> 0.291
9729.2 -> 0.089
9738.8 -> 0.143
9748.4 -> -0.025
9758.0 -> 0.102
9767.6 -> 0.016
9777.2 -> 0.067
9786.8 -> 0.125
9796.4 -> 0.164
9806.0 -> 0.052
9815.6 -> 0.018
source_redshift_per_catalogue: 0.92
